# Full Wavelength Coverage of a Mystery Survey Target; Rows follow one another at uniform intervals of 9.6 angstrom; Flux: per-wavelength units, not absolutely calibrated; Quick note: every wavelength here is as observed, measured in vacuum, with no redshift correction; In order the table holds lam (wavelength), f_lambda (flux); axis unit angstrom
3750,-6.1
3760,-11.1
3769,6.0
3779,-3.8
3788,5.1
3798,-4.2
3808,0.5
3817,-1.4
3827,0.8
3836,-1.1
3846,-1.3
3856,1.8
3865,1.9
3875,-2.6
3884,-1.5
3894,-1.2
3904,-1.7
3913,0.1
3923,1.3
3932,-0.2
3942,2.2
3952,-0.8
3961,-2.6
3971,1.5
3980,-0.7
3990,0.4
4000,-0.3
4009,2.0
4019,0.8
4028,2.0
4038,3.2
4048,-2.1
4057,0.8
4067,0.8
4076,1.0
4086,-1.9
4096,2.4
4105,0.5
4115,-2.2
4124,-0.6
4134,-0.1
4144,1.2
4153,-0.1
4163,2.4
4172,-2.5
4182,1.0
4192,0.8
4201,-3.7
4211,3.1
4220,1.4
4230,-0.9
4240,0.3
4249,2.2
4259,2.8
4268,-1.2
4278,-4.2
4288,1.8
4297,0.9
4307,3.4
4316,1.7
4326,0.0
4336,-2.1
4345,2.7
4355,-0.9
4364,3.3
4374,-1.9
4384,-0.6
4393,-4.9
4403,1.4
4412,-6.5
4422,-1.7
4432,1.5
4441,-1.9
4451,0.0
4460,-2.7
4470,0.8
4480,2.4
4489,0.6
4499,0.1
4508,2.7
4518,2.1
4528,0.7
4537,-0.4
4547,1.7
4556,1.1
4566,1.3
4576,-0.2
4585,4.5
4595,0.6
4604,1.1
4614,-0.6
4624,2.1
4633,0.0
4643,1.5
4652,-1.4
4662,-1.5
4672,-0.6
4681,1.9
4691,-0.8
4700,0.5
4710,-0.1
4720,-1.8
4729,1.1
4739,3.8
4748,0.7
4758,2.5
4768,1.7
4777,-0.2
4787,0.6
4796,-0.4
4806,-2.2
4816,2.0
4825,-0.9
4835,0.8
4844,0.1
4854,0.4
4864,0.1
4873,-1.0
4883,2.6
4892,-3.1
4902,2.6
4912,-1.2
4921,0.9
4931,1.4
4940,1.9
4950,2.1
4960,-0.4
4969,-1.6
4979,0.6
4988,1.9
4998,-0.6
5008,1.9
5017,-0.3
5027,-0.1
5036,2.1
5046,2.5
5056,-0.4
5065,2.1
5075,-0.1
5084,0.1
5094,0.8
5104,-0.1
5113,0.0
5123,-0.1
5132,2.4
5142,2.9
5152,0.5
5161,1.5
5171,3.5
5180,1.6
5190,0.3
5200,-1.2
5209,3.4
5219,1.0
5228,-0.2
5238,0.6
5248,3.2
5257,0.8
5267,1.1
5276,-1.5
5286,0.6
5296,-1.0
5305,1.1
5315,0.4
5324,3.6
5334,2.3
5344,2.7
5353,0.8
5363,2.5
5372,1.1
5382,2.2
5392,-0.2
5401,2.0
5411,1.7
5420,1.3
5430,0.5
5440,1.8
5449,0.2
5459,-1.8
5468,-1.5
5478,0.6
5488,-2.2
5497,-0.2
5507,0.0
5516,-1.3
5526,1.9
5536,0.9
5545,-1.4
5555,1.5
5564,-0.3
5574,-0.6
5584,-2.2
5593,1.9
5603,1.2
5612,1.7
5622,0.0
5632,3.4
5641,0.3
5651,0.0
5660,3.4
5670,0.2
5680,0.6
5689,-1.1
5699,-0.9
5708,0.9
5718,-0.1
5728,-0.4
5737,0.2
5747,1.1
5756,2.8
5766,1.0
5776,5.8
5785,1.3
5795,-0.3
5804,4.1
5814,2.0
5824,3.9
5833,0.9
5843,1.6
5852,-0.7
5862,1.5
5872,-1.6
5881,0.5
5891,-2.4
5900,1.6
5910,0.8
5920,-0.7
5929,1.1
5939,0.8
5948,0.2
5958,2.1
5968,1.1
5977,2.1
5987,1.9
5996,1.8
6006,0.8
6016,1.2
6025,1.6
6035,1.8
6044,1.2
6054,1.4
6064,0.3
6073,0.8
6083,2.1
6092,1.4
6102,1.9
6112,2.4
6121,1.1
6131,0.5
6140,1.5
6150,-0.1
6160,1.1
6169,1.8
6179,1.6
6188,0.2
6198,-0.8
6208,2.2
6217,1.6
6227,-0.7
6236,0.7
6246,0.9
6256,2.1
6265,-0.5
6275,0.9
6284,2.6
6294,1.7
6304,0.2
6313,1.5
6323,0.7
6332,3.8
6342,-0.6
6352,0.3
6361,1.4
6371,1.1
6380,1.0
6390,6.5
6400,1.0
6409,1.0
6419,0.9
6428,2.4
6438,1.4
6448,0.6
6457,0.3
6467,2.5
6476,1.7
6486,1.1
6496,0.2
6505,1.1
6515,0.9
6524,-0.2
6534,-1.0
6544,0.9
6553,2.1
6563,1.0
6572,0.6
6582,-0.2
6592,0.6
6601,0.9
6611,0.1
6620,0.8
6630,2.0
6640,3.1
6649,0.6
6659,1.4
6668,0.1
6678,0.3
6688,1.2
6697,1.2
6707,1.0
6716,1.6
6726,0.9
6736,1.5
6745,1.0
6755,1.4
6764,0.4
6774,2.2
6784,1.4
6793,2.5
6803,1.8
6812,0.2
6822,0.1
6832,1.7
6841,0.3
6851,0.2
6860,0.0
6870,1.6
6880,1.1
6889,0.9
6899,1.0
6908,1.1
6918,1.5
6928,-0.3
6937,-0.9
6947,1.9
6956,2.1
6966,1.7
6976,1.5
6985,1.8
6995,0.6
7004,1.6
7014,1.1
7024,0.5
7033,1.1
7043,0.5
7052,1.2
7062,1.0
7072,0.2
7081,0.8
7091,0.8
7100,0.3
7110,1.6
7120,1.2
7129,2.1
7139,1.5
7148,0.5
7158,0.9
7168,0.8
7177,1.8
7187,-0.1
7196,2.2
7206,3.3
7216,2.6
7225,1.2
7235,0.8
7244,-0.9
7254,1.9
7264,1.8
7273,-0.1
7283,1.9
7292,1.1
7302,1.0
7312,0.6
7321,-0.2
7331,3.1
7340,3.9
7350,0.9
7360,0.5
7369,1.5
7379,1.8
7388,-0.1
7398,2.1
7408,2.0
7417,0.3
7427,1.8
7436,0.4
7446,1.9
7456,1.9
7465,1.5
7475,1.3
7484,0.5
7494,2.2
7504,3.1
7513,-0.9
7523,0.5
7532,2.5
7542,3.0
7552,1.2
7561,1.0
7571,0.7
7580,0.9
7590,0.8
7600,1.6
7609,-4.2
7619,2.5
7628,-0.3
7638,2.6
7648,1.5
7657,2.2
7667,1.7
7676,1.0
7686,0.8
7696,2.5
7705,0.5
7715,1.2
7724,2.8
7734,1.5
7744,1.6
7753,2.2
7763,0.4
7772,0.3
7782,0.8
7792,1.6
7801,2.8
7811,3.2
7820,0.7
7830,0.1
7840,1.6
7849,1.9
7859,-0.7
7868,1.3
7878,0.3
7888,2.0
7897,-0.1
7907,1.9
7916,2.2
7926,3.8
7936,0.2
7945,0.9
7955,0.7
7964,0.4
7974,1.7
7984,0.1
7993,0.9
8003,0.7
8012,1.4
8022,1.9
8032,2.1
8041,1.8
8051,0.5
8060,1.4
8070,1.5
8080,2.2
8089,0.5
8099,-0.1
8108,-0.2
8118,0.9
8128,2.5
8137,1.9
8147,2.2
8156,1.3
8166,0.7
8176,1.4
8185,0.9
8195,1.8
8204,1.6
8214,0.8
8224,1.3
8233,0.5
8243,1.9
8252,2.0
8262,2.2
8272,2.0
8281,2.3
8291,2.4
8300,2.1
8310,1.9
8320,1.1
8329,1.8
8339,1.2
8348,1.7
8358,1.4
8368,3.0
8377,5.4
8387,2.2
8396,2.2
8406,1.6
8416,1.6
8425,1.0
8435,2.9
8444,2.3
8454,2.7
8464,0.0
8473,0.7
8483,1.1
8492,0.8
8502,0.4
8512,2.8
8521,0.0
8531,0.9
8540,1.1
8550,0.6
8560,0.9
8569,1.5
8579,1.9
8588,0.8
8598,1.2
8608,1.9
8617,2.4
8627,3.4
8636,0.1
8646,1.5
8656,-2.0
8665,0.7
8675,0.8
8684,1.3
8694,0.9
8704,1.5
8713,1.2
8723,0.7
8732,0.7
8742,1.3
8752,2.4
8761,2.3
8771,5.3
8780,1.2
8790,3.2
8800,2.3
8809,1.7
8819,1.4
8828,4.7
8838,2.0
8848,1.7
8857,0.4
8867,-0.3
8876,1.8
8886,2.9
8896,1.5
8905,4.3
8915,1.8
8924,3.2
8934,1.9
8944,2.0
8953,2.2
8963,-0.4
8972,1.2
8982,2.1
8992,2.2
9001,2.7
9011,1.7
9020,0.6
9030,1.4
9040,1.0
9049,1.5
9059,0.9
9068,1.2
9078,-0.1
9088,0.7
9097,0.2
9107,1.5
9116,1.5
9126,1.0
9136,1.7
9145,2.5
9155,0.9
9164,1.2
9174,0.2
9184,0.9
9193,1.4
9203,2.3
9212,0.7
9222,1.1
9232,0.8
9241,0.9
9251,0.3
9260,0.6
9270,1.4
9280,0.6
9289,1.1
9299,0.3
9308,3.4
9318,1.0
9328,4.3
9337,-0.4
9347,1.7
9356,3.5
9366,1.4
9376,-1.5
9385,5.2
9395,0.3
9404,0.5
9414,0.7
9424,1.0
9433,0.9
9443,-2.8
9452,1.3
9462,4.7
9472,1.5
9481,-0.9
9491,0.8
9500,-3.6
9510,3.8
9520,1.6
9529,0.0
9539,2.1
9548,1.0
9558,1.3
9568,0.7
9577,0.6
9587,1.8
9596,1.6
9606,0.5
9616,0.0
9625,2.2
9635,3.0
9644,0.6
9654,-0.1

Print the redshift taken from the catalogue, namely 0.276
